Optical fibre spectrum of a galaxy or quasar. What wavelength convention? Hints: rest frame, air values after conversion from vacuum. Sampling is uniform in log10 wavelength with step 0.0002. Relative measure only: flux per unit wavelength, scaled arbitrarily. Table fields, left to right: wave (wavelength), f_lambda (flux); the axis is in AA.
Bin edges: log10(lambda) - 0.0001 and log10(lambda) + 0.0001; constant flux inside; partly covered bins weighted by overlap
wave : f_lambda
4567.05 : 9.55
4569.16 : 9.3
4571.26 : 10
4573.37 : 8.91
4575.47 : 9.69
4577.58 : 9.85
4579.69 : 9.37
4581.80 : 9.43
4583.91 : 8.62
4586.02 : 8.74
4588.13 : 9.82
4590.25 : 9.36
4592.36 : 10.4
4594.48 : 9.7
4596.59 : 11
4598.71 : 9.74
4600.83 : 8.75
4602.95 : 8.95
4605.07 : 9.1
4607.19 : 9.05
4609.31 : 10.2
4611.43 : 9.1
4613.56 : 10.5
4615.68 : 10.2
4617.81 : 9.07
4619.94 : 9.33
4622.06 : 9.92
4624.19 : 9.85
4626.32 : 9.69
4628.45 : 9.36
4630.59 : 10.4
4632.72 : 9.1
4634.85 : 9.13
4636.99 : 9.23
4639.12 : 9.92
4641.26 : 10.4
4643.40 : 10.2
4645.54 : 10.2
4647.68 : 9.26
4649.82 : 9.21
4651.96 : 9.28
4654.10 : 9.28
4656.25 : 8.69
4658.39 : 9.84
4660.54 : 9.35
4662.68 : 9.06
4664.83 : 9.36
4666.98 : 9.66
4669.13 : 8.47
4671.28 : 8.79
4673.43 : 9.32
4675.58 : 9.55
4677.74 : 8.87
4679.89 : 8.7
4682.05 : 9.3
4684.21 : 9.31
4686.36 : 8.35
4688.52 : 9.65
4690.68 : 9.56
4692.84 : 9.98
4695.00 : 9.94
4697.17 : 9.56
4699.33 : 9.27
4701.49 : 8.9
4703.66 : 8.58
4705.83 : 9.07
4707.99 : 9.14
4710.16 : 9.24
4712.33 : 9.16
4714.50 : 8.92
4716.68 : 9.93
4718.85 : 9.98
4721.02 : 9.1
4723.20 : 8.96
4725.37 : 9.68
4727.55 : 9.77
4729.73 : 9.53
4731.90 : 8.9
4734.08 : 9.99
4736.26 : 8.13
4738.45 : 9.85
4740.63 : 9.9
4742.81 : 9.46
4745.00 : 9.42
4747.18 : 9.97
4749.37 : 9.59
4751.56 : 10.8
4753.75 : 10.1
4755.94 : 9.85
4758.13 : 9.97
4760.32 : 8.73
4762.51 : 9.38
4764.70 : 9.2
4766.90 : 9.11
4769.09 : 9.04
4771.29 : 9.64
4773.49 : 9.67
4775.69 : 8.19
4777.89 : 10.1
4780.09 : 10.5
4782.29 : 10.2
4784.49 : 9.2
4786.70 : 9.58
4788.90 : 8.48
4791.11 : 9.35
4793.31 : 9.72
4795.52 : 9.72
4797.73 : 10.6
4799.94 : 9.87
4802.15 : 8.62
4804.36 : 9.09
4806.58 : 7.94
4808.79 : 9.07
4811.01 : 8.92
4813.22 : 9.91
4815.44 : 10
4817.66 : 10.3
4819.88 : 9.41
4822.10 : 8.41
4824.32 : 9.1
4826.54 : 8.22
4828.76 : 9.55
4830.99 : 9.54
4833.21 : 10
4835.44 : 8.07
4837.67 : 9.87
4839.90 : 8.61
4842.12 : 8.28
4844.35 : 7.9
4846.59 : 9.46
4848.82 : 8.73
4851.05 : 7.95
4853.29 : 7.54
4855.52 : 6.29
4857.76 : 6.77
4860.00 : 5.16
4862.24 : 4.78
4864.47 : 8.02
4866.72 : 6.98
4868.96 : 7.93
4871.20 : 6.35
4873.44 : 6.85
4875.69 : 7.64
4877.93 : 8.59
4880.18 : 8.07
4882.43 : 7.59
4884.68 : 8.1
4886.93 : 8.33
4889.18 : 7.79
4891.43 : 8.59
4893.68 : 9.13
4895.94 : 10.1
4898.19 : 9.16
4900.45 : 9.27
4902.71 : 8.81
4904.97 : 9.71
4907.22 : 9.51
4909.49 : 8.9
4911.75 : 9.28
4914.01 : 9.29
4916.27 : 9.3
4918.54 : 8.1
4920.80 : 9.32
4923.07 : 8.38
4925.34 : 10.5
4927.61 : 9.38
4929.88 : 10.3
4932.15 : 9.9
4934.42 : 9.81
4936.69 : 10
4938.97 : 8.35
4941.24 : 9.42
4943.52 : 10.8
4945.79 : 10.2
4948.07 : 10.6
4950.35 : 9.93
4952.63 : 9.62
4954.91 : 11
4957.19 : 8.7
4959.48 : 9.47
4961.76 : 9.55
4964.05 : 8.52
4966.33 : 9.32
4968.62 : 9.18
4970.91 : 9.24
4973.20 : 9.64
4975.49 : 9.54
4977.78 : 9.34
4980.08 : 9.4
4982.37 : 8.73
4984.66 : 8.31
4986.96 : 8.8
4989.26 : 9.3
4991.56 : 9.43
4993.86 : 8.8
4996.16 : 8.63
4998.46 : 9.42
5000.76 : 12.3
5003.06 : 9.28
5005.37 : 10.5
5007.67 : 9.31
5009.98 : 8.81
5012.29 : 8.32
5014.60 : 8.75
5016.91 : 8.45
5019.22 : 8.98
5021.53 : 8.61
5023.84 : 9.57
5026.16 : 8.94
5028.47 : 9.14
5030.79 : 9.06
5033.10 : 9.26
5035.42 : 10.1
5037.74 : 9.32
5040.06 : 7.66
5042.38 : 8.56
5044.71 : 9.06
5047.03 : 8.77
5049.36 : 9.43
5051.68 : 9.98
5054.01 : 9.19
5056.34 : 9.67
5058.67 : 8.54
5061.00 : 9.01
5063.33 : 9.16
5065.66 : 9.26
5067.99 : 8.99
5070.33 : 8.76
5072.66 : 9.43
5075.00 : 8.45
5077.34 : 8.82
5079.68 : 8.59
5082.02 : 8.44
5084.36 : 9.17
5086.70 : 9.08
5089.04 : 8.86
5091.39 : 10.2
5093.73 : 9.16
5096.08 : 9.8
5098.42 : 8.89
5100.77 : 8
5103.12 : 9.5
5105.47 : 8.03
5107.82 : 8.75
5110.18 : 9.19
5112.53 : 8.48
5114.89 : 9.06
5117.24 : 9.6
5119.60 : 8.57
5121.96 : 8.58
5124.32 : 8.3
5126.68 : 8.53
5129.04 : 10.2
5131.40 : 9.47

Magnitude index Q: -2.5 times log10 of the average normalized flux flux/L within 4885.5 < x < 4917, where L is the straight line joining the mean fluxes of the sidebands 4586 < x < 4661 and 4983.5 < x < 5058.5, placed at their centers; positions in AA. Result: 0.027 mag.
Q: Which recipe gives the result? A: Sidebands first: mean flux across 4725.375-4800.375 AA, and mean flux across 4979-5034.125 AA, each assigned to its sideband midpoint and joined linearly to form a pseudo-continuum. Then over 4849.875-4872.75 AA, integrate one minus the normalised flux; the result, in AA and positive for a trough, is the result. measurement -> 6.4 AA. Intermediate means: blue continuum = 9.57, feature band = 6.78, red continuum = 9.17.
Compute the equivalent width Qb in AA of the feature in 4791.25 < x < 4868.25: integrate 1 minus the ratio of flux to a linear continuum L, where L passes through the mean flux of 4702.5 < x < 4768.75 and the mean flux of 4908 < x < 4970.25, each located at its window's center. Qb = 7.12 AA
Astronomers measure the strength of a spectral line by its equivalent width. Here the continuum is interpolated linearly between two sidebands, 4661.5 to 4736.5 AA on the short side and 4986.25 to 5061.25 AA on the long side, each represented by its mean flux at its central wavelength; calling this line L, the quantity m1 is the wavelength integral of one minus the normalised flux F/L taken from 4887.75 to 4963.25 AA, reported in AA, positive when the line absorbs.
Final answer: -2.0 AA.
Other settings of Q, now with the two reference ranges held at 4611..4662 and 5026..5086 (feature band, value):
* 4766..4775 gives 0.01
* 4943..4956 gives -0.13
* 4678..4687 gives 0.07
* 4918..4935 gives -0.03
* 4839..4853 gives 0.11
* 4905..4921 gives 0.01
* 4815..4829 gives 0.01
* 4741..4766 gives -0.03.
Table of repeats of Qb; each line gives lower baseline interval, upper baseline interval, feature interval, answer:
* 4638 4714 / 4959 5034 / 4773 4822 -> -0.90 AA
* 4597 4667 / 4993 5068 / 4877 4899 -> 1.82 AA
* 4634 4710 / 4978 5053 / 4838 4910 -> 9.23 AA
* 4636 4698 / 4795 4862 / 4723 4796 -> -4.32 AA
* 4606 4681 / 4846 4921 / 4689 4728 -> -1.12 AA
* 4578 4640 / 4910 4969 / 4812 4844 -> 1.17 AA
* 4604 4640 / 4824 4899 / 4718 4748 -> -1.94 AA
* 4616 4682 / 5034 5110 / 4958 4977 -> -0.37 AA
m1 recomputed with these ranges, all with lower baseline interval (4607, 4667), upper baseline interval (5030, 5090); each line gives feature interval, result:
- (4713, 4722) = 0.0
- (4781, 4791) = 0.0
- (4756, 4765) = 0.0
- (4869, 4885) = 2.9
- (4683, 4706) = 0.5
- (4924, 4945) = -1.4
